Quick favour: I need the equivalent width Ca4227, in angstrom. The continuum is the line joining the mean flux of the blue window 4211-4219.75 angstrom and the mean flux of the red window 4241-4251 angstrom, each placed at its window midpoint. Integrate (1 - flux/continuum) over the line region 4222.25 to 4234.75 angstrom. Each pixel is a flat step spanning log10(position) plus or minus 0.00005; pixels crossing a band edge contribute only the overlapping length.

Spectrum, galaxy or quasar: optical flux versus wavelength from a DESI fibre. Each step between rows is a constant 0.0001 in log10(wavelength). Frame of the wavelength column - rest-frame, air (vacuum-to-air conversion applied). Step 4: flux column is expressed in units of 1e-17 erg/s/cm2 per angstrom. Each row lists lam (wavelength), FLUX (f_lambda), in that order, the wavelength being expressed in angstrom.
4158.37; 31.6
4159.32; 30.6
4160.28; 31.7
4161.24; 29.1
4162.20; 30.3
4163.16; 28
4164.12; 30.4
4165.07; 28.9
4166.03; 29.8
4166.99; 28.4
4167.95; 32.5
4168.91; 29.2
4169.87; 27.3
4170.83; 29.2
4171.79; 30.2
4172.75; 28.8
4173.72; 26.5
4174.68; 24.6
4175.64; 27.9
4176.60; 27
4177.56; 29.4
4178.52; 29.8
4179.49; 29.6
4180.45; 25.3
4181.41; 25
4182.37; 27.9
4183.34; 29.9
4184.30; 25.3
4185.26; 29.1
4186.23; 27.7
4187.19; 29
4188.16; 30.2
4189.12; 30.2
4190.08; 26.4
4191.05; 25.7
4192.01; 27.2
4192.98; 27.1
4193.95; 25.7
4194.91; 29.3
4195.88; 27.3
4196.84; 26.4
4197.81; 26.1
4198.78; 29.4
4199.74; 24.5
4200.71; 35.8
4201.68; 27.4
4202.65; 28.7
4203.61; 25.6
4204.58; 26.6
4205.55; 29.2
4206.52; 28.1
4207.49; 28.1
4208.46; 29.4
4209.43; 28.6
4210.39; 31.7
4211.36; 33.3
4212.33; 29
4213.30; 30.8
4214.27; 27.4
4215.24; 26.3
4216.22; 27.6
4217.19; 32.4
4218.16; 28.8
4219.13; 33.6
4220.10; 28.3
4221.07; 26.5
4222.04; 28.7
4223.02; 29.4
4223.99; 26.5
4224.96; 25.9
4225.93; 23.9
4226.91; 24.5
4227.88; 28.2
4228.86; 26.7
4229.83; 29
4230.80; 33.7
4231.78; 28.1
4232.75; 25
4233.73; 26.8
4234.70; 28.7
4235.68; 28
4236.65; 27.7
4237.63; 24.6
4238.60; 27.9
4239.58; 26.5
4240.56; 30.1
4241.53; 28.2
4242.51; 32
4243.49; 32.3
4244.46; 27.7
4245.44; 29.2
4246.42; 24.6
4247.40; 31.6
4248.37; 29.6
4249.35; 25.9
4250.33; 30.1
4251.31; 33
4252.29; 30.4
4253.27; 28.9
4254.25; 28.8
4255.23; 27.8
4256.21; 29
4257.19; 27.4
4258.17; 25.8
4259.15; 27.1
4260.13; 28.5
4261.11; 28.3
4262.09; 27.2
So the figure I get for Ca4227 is 0.9 angstrom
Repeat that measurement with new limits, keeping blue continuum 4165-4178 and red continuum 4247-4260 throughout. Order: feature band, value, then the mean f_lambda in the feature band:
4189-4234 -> 0.79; 28.2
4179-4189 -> 0.21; 28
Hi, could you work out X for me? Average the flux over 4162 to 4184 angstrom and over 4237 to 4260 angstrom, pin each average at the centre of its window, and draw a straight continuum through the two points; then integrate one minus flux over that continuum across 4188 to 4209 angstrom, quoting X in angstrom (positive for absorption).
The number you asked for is 0.5 angstrom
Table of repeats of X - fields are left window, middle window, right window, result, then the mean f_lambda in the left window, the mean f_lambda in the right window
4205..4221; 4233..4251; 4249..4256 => 0.57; 29.4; 29.3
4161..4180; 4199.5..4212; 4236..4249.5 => -0.18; 28.8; 28.5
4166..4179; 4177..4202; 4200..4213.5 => 0.86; 28.6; 29.3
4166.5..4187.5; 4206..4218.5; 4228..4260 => -0.45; 28.2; 28.5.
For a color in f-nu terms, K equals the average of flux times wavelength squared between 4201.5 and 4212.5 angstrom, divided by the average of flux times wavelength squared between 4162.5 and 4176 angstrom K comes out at 1.0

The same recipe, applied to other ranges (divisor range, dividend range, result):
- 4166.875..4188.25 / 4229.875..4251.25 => 1.04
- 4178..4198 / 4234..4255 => 1.07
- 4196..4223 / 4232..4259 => 1.00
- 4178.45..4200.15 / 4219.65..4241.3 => 1.02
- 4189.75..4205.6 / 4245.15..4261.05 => 1.07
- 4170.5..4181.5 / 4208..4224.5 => 1.07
